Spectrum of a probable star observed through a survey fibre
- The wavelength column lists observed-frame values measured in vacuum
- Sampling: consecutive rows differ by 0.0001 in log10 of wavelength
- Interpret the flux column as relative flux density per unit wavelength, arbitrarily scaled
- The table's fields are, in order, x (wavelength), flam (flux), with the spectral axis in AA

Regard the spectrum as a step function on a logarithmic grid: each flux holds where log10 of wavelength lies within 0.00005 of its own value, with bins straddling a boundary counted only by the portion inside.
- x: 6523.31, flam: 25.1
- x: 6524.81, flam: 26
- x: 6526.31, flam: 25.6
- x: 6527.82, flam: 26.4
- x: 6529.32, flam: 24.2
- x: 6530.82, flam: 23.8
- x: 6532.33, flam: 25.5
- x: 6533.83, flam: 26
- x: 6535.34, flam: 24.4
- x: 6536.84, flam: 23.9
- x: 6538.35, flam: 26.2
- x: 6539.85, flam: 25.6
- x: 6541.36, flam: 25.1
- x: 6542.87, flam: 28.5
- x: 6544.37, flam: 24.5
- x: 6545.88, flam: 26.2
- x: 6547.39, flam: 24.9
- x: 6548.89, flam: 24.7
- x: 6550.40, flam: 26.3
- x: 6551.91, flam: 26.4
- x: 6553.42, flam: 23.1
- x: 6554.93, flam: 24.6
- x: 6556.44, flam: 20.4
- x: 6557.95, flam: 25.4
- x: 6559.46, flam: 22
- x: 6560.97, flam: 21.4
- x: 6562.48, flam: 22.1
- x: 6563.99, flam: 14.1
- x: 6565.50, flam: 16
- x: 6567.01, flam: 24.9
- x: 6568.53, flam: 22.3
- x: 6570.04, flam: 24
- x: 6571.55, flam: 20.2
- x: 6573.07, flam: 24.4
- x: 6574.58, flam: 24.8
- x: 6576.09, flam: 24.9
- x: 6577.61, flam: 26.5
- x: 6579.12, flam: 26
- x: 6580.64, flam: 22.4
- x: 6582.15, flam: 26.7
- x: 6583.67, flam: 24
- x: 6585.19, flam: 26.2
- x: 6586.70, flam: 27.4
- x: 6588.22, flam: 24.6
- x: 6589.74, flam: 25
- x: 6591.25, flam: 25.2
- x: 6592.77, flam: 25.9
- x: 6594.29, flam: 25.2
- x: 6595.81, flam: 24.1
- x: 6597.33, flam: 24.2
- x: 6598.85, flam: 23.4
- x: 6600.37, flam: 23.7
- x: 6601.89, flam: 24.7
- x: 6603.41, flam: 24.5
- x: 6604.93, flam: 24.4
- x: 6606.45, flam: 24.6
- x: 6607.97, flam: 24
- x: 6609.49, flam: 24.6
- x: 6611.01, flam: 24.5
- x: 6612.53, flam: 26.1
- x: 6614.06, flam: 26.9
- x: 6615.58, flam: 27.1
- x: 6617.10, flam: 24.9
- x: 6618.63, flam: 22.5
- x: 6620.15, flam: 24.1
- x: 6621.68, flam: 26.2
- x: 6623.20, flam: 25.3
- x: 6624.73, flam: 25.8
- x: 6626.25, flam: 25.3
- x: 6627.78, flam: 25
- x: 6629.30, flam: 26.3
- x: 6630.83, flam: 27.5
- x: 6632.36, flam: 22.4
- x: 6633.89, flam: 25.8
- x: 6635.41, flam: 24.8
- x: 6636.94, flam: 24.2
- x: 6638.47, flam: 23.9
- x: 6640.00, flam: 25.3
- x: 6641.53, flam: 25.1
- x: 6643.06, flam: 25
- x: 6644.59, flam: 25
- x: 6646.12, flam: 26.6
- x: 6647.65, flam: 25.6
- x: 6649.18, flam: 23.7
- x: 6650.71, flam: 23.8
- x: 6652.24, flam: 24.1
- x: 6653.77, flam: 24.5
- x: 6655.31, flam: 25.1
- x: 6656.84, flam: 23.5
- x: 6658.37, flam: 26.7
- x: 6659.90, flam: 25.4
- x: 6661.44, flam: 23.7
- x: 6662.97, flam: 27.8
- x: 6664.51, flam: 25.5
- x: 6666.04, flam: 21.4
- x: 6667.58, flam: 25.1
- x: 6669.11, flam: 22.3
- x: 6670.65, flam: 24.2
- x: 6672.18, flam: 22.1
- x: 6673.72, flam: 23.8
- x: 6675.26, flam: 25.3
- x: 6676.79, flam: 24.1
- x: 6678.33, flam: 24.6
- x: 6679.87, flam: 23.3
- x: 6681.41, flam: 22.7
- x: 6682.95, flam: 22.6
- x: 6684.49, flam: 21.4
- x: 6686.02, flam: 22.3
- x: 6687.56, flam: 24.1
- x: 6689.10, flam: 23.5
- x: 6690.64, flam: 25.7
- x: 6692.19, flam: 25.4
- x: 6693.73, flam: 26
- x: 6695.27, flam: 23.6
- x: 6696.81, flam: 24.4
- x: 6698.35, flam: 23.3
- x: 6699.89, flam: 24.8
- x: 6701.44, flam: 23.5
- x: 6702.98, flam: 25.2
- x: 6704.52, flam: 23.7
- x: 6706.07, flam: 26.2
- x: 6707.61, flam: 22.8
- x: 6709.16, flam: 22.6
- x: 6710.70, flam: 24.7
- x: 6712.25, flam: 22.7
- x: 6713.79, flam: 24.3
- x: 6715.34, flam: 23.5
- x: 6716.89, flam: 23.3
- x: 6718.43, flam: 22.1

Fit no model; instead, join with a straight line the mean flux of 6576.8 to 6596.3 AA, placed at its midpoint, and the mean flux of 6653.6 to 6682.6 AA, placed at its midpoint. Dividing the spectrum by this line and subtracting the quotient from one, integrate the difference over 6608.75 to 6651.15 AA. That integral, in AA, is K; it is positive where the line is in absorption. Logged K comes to -0.7 AA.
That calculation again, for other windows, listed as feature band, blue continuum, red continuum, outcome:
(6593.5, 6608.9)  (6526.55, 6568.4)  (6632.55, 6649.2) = 0.2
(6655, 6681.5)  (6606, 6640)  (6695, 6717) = 0.2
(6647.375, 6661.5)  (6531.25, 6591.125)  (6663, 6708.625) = -0.4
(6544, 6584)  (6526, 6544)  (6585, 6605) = 2.7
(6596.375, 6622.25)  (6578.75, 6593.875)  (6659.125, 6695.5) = 0.3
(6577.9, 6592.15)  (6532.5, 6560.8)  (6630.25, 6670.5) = -0.3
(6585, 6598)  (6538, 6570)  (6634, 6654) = -0.7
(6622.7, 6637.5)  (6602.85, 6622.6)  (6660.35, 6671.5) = -0.3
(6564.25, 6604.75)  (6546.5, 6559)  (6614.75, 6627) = 1.0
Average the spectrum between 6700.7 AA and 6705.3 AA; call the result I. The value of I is 24.1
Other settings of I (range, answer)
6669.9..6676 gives 23.8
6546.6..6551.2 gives 25.3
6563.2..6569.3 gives 19.4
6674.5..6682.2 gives 24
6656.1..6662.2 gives 24.8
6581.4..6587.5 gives 26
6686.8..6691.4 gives 24.4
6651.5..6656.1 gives 24.5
